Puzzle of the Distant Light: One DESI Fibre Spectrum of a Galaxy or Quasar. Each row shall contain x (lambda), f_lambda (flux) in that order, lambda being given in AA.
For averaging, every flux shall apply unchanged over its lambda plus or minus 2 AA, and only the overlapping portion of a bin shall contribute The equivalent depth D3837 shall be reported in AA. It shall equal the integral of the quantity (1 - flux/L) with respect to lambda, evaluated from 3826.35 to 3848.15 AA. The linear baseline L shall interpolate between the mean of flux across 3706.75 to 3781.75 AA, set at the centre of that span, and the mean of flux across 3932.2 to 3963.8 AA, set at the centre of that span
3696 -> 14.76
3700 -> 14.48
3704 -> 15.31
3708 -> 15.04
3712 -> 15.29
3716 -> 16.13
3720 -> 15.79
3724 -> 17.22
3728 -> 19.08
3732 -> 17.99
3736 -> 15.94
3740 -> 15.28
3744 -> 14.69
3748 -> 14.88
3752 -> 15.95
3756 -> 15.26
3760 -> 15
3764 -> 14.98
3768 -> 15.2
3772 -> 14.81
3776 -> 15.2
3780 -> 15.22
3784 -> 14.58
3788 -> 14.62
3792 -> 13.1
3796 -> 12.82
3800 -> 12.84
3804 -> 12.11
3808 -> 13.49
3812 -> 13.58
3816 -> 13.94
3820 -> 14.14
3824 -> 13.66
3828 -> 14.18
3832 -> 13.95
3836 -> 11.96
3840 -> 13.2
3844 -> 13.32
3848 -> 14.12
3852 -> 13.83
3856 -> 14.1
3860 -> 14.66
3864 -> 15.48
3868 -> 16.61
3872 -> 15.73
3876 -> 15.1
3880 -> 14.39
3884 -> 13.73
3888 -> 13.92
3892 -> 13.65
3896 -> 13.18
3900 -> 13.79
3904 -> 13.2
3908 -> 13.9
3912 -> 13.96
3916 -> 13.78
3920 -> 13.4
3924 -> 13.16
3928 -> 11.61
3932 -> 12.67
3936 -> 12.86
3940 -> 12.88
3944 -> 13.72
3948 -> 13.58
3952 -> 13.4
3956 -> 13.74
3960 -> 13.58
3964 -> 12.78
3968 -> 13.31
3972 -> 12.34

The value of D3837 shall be 1.9 AA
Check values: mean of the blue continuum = 15.7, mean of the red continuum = 13.3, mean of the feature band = 13.4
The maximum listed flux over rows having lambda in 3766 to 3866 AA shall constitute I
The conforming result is 15.48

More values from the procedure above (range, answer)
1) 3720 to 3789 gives 19.08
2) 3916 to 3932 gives 13.78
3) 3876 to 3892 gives 15.1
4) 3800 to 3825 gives 14.14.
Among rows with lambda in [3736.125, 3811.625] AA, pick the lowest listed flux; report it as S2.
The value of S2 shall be 12.11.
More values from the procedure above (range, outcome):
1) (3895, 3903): 13.18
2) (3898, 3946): 11.61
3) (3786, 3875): 11.96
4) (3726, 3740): 15.28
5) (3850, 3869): 13.83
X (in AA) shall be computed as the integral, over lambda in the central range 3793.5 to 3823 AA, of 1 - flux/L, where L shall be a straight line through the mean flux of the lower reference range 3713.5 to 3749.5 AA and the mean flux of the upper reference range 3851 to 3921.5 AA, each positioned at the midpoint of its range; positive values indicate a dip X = 3.9 AA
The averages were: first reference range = 16.3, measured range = 13.3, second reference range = 14.3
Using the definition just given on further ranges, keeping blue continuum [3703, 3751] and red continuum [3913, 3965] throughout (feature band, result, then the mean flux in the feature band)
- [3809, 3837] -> 2.0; 13.7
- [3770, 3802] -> 2.4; 14.1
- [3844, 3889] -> -1.5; 14.7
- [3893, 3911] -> 0.2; 13.5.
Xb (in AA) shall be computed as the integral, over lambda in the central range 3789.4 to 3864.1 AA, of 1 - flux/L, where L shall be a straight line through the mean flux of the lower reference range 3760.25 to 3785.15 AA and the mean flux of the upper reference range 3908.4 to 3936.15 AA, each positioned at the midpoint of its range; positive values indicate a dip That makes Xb 3.9 AA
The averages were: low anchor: 15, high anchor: 13.1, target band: 13.6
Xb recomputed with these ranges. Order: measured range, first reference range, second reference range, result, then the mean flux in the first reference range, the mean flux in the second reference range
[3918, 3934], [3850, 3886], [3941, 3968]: 1.37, 14.8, 13.4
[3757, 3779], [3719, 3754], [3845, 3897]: 1.17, 16.3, 14.5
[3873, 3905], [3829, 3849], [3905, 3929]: -1.44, 13.3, 13.4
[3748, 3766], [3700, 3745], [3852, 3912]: 0.56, 16.1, 14.4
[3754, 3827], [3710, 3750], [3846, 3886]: 6.77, 16.2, 14.8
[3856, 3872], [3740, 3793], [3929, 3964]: -1.61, 14.9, 13.2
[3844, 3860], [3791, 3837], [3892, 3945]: -0.84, 13.3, 13.2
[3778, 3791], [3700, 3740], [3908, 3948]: 0.54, 16.3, 13.2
